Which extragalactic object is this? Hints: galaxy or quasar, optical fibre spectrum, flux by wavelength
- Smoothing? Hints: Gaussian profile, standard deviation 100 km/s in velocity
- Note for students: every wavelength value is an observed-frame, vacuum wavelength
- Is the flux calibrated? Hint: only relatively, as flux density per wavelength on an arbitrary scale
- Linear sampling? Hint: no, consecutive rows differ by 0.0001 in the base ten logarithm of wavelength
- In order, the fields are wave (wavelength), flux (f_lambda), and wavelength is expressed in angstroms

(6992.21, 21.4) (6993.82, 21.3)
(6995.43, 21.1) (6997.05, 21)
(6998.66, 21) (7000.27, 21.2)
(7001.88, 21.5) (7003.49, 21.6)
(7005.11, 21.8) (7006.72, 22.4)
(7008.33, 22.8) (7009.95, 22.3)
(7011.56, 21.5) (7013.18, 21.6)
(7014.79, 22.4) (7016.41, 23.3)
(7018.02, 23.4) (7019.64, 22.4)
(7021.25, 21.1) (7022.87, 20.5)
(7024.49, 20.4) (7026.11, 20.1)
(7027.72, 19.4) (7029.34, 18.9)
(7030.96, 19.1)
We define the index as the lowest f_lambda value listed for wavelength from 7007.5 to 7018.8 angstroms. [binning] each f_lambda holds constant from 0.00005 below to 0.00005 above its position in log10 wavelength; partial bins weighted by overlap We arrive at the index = 21.5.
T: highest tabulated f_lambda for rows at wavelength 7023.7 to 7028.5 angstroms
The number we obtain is 20.4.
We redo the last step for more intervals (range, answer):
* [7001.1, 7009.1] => 22.8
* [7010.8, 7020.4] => 23.4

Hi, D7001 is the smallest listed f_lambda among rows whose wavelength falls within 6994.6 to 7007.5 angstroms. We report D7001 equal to 21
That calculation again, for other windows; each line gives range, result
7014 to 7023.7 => 20.5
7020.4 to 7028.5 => 19.4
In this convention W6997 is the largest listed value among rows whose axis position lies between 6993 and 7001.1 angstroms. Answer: 21.3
